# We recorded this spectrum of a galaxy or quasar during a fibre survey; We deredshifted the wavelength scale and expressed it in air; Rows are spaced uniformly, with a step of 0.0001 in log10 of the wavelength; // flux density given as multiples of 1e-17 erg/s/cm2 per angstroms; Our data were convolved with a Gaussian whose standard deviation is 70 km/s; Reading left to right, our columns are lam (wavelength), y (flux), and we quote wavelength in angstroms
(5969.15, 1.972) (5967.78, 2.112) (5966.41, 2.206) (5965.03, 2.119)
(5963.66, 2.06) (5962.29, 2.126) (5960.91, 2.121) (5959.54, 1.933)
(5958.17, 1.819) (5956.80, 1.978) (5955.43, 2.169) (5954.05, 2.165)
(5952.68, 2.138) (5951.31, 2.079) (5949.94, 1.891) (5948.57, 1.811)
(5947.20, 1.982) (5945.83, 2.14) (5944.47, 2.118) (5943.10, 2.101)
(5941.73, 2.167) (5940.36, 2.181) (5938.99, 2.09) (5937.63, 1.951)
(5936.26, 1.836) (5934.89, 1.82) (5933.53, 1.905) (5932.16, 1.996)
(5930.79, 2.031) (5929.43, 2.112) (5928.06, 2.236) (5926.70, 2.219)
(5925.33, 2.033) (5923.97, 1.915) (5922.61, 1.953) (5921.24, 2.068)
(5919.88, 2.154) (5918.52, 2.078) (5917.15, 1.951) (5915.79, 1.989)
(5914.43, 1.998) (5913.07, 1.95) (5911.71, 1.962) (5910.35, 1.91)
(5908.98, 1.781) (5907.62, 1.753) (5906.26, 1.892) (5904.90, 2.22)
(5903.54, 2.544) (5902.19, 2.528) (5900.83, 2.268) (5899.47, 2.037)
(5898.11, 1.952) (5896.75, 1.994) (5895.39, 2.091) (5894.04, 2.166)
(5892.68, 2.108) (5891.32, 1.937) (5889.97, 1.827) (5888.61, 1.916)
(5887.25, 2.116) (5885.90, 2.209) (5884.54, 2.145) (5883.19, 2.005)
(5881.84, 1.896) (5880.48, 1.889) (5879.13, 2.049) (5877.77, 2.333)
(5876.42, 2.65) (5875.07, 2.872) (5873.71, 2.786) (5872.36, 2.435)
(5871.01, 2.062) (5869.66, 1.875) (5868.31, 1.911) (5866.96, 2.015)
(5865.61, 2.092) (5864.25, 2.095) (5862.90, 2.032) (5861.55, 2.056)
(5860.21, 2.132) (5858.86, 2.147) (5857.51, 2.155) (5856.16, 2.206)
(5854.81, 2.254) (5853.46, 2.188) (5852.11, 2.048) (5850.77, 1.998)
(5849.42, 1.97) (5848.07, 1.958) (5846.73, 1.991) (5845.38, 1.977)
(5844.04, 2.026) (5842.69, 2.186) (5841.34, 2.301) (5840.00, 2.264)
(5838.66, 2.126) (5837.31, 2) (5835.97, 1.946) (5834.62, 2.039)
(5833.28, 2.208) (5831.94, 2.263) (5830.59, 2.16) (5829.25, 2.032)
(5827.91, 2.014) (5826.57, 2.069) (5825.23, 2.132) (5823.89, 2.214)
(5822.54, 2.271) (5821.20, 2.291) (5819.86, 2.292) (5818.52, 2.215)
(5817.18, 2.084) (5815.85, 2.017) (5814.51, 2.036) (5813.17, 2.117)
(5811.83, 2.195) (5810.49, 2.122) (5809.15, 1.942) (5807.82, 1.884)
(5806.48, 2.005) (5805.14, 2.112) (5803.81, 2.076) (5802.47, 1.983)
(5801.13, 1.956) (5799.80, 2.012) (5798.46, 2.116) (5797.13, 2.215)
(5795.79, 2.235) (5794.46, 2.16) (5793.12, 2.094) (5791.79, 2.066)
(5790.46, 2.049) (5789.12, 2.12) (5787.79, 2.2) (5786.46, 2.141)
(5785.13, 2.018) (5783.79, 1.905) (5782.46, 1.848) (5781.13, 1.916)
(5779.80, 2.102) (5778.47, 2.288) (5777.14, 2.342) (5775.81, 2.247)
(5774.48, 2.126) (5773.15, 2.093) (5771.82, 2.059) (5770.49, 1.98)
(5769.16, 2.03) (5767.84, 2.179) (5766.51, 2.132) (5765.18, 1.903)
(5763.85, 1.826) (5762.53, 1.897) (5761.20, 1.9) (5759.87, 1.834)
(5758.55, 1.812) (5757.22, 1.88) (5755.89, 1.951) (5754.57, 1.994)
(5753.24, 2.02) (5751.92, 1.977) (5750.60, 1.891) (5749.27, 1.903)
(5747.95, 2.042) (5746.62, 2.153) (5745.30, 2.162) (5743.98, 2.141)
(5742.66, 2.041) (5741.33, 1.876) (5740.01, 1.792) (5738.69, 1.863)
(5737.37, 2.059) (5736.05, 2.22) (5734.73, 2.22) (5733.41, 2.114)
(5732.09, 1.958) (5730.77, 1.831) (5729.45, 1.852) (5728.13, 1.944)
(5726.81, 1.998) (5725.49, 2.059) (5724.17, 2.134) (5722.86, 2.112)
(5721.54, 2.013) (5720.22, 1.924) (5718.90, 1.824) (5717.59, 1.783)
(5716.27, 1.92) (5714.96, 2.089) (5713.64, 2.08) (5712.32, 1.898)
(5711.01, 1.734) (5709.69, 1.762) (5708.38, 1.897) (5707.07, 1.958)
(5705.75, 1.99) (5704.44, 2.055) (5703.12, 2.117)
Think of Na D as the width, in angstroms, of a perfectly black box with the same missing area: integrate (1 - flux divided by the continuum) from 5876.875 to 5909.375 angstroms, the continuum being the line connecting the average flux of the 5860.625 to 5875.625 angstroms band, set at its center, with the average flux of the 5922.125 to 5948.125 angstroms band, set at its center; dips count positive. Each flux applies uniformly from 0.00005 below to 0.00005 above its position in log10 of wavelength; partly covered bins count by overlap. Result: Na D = 0.95 angstroms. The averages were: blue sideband 2.2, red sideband 2.04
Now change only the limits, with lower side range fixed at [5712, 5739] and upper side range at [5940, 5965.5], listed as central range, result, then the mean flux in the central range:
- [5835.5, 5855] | -0.5 angstroms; 2.08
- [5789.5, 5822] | -1.2 angstroms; 2.1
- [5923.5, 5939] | 0.3 angstroms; 2.01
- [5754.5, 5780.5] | -0.3 angstroms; 2.03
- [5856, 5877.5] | -2.0 angstroms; 2.22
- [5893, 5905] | -0.9 angstroms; 2.2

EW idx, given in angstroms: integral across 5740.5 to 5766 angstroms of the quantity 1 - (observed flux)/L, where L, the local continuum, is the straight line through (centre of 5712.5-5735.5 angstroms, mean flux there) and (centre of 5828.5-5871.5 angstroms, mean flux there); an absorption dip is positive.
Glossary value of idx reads 0.7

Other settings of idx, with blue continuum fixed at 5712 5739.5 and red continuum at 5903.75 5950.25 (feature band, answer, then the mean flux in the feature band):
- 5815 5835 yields -1.5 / 2.15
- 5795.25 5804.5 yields -0.4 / 2.08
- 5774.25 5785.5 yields -0.5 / 2.09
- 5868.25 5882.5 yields -1.8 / 2.27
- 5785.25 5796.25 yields -0.7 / 2.13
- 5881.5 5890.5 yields -0.1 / 2.02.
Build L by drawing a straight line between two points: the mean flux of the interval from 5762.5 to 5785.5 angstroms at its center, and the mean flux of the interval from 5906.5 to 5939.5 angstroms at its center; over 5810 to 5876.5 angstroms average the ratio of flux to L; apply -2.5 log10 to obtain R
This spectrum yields -0.06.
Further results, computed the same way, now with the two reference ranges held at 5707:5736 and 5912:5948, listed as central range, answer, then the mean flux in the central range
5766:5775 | -0.05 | 2.08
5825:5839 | -0.04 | 2.09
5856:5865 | -0.05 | 2.11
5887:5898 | 0.01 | 2.01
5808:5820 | -0.05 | 2.1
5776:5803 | -0.05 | 2.09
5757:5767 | 0.05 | 1.89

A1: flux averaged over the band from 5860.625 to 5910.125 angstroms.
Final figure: 2.12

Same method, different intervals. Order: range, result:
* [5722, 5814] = 2.04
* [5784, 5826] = 2.11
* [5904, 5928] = 2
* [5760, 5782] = 2.06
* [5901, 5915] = 2.06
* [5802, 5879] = 2.14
